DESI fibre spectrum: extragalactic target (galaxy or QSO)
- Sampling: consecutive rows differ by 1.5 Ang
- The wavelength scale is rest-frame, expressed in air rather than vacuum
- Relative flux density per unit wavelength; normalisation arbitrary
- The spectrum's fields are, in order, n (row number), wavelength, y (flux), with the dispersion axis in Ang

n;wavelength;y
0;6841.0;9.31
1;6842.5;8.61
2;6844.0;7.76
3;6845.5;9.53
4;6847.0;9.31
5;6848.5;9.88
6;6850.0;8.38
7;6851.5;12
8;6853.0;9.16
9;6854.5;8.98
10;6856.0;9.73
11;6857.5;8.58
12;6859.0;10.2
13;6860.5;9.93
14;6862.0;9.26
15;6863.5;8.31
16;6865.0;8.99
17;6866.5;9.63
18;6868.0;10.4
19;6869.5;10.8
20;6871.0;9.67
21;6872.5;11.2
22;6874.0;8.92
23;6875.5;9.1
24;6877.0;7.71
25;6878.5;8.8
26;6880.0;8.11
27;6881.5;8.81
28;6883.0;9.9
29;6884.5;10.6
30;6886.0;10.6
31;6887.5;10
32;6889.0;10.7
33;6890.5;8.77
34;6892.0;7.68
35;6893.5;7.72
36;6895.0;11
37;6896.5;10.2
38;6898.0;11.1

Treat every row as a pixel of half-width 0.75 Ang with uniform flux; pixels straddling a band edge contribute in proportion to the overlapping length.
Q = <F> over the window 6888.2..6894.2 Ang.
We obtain 8.74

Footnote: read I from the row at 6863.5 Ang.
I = 8.31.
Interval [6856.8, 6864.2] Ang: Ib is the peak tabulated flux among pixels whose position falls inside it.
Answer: 10.2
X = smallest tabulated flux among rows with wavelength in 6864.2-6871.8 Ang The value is 8.99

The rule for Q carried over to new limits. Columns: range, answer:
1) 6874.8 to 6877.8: 8.4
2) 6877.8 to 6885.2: 9.24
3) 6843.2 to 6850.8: 8.99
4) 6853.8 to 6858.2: 9.1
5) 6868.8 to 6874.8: 10.1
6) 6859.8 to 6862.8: 9.57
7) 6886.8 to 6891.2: 9.83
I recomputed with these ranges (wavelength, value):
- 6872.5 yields 11.2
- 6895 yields 11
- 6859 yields 10.2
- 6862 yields 9.26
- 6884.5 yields 10.6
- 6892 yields 7.68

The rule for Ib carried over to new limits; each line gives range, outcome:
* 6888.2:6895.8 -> 11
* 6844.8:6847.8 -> 9.53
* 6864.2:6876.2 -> 11.2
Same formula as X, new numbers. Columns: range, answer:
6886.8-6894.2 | 7.68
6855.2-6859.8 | 8.58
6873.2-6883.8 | 7.71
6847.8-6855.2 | 8.38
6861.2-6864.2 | 8.31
